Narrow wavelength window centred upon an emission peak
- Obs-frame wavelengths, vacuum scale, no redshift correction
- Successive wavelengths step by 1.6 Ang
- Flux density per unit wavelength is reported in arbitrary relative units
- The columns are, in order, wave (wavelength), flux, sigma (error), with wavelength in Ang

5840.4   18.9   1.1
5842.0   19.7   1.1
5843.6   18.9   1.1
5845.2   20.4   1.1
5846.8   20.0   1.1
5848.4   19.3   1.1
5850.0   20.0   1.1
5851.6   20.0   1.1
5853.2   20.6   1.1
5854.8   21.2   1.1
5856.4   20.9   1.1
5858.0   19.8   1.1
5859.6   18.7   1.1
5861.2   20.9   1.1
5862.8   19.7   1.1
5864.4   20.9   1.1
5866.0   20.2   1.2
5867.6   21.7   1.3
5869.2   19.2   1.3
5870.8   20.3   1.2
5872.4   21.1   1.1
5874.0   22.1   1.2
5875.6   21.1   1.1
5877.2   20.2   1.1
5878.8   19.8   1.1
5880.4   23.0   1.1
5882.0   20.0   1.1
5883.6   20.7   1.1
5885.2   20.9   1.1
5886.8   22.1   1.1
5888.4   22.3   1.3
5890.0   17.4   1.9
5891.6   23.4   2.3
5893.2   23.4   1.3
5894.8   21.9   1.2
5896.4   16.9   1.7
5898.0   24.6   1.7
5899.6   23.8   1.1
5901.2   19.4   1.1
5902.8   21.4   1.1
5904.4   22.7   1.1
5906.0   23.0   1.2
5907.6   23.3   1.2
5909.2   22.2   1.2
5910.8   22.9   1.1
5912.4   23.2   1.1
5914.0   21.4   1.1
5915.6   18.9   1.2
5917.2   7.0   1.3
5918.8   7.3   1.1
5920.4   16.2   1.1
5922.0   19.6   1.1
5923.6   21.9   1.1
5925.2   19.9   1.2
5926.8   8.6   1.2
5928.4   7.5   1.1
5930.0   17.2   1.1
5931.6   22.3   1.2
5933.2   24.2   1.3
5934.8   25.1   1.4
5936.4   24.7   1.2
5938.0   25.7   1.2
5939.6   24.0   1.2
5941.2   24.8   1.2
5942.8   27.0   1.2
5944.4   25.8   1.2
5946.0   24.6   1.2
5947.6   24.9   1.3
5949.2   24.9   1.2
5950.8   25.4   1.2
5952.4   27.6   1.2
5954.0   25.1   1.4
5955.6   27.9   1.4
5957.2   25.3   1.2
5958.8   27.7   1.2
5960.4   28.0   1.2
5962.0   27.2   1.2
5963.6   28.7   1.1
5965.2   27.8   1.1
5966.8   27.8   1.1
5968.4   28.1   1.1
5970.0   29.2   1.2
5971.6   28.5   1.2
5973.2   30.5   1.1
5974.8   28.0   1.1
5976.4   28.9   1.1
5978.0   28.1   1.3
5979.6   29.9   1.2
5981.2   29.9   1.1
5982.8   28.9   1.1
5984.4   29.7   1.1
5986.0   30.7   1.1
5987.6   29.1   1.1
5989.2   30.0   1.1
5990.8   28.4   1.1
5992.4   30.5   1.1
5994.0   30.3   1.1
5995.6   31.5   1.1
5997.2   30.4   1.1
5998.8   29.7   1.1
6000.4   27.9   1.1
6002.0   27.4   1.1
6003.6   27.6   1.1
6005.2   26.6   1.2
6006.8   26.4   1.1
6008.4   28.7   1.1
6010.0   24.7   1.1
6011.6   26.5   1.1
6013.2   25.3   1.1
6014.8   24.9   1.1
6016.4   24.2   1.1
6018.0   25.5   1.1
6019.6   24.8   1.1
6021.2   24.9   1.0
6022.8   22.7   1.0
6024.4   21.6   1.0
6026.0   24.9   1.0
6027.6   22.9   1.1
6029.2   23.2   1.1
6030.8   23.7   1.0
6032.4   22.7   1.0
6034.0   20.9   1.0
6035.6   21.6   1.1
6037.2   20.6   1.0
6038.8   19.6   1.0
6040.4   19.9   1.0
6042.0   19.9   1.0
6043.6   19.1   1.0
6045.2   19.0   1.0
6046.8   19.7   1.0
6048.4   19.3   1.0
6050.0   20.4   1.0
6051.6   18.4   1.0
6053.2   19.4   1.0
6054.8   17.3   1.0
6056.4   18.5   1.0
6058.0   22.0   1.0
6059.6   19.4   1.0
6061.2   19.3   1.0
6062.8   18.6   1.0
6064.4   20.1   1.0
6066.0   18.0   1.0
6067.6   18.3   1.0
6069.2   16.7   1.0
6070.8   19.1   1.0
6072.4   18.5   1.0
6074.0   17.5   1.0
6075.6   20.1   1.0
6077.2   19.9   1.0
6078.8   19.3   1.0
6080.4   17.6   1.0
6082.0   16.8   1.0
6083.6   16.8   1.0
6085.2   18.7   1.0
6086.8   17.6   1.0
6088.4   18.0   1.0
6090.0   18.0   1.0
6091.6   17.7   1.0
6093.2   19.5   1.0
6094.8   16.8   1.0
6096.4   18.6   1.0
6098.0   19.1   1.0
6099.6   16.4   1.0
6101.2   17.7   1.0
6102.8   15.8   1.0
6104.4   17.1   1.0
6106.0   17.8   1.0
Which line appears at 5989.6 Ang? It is C IV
